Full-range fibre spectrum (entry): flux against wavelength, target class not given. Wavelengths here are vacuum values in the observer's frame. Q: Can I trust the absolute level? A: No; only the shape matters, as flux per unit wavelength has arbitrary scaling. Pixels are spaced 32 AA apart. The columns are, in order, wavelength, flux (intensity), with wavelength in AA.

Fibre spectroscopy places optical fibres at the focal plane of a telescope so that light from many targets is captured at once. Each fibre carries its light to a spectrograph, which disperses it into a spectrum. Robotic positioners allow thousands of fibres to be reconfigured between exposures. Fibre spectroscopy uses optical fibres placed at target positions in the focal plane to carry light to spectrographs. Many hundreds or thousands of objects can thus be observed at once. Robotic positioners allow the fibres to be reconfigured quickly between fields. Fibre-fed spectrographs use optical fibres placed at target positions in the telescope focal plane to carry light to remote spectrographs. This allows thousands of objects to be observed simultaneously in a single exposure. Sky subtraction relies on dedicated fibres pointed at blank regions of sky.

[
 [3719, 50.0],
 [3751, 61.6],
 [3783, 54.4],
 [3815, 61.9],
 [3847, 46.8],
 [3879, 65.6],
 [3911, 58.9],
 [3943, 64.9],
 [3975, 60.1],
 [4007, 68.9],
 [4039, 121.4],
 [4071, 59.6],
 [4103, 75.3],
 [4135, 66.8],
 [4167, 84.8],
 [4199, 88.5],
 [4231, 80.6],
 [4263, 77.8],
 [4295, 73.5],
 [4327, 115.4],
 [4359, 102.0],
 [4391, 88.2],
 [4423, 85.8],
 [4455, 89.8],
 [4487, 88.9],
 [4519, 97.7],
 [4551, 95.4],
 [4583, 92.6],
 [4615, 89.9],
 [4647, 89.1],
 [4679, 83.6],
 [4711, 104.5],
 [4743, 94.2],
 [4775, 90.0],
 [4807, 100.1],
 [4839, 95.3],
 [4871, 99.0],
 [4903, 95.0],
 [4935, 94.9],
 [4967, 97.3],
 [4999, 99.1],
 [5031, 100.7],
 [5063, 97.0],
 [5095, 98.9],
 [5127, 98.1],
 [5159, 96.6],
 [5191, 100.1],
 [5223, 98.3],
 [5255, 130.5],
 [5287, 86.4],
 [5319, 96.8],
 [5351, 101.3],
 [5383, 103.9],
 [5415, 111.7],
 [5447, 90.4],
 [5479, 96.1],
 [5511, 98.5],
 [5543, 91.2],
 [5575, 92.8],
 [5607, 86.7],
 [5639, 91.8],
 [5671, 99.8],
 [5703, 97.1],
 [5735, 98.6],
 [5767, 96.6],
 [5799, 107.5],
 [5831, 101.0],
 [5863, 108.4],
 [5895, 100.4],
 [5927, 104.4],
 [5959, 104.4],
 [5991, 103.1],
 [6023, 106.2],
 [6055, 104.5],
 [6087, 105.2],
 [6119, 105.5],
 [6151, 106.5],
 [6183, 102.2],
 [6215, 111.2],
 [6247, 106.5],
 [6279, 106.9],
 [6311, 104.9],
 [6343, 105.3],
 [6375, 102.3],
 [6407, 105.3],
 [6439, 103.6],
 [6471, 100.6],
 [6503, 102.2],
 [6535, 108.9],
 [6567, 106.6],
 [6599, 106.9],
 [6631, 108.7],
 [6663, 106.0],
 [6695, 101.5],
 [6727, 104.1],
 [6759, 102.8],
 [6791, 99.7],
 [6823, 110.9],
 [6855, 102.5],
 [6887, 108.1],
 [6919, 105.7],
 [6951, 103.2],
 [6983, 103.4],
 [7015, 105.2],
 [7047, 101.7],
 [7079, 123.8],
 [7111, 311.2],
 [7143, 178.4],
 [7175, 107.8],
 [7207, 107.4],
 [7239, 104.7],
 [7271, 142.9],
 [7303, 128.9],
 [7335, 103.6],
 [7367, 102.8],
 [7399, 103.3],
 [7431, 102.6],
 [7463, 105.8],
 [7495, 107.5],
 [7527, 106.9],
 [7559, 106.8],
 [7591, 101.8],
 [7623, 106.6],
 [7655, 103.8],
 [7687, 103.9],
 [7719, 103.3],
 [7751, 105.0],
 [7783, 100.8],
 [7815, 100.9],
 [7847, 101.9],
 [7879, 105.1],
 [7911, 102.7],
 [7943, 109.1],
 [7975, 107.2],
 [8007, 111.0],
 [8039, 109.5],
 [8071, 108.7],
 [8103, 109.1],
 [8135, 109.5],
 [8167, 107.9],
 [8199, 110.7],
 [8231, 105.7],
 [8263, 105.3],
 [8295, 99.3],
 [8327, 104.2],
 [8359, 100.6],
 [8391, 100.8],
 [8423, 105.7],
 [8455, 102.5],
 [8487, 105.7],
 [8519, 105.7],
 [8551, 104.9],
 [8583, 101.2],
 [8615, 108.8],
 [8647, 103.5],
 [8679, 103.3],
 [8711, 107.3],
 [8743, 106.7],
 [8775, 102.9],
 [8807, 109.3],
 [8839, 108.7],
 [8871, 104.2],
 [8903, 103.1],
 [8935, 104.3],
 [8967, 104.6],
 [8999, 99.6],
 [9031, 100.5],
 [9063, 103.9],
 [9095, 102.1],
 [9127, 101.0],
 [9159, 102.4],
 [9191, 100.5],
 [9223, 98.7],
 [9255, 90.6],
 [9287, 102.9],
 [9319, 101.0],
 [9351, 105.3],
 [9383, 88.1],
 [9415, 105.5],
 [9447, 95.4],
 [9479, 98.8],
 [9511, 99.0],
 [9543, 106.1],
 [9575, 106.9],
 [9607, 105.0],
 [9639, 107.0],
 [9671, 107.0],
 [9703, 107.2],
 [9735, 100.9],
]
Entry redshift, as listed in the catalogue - 0.08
